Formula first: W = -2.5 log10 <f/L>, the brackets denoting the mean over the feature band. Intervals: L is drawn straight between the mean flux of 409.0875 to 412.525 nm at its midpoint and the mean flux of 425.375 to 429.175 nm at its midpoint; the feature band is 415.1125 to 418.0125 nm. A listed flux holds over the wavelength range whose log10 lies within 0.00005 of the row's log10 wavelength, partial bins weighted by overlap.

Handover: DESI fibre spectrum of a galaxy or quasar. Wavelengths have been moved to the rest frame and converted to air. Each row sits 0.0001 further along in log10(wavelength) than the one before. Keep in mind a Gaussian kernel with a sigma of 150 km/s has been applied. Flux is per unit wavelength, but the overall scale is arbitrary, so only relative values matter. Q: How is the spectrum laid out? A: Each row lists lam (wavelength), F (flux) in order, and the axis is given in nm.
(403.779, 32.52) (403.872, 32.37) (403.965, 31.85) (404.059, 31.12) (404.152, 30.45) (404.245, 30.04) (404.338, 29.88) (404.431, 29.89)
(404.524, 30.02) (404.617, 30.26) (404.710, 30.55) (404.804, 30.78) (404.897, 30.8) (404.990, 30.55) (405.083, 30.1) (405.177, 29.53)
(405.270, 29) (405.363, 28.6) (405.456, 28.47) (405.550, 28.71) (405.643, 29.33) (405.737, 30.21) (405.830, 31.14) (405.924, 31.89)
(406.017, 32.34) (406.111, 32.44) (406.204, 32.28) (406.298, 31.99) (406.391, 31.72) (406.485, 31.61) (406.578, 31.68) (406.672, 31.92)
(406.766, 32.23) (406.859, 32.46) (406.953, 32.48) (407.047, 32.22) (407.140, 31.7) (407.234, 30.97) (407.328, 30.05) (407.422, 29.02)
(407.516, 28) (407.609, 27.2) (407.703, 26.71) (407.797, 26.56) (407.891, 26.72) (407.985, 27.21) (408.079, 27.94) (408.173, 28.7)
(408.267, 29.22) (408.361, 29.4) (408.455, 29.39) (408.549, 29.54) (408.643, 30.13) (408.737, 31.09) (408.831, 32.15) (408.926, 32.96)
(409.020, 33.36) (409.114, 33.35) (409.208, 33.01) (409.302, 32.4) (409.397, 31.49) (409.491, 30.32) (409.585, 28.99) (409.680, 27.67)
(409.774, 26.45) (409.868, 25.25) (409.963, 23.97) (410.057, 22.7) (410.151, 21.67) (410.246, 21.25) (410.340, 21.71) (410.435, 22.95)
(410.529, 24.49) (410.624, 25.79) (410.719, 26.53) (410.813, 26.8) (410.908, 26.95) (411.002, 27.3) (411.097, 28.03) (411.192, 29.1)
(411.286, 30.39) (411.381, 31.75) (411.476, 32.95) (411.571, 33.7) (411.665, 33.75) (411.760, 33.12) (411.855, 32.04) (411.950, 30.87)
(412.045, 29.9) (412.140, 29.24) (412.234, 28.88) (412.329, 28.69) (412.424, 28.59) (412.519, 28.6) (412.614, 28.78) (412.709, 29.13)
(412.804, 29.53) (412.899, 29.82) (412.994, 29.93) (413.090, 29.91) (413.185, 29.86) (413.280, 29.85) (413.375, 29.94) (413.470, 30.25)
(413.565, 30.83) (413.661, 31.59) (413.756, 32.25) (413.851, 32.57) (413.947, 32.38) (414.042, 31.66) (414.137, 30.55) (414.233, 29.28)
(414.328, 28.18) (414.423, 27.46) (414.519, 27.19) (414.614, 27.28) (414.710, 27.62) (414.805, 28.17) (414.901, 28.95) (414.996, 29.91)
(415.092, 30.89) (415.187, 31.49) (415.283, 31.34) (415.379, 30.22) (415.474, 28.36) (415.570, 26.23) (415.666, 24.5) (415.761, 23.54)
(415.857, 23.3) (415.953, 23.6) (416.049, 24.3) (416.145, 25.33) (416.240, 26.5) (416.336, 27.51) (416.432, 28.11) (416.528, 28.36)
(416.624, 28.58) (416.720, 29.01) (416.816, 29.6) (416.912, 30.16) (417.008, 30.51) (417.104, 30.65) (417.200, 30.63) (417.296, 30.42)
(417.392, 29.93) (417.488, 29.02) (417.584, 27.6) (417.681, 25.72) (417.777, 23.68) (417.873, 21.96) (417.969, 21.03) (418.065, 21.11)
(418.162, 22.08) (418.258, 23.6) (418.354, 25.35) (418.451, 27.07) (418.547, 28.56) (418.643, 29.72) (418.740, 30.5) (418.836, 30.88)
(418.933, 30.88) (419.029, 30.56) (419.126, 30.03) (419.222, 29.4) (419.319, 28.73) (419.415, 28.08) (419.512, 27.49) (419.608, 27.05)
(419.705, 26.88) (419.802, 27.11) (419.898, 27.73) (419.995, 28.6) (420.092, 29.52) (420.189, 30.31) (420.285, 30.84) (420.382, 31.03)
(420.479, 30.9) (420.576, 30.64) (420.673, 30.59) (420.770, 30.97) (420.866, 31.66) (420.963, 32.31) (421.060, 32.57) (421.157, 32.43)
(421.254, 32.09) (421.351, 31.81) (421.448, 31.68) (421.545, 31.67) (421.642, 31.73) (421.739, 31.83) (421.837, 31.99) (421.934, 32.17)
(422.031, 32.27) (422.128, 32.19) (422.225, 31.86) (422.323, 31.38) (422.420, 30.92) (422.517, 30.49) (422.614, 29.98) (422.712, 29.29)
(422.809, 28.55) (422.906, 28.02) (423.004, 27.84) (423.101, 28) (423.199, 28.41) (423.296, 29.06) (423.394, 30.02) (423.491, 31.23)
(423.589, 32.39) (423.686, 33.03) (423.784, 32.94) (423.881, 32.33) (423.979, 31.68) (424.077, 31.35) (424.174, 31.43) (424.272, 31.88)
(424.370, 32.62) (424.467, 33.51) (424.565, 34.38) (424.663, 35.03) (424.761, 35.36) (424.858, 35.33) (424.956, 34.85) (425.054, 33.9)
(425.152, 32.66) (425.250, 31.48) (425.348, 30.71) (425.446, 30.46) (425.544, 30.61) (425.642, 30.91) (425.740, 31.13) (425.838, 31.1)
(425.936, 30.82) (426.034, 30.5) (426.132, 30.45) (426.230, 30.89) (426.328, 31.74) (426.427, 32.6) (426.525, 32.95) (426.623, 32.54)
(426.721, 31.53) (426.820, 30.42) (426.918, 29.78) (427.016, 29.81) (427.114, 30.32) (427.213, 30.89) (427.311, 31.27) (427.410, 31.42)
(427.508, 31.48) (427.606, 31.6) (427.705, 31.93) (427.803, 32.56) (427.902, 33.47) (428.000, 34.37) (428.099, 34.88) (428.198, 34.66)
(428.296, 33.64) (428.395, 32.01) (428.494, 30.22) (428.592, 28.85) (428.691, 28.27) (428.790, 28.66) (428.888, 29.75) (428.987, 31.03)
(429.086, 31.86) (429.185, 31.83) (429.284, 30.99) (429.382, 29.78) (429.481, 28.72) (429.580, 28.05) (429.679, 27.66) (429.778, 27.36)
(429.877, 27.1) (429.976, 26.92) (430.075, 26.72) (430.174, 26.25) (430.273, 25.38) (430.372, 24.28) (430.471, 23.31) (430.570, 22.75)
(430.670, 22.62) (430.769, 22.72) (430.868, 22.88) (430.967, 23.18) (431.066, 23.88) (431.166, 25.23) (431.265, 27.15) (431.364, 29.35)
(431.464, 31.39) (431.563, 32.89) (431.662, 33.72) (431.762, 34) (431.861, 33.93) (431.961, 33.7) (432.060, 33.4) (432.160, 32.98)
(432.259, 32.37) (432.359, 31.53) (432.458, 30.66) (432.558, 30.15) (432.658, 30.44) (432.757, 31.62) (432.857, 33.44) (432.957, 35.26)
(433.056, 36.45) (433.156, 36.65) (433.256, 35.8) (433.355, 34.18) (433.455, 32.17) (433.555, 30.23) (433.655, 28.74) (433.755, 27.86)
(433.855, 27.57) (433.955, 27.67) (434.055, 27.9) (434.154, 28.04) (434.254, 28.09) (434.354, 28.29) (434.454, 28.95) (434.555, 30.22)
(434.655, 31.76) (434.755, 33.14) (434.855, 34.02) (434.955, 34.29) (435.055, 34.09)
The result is 0.076 mag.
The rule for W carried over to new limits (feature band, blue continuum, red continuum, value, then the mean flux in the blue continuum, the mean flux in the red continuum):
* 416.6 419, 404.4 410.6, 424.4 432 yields 0.09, 29.4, 30.3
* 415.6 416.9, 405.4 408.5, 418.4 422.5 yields 0.15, 30.1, 30.4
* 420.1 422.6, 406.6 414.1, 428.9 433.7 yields -0.07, 29.4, 29.6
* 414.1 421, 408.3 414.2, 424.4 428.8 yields 0.08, 29.3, 31.9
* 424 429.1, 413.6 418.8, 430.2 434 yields -0.10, 27.9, 29.8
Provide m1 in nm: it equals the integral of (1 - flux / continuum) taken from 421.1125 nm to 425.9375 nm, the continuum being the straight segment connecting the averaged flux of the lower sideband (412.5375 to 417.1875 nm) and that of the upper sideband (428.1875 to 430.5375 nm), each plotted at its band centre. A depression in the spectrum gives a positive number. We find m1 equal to -0.47 nm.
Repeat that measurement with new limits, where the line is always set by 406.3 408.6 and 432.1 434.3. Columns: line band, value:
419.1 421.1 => 0.06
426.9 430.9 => 0.24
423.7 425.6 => -0.12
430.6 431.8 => 0.15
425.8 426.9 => -0.01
